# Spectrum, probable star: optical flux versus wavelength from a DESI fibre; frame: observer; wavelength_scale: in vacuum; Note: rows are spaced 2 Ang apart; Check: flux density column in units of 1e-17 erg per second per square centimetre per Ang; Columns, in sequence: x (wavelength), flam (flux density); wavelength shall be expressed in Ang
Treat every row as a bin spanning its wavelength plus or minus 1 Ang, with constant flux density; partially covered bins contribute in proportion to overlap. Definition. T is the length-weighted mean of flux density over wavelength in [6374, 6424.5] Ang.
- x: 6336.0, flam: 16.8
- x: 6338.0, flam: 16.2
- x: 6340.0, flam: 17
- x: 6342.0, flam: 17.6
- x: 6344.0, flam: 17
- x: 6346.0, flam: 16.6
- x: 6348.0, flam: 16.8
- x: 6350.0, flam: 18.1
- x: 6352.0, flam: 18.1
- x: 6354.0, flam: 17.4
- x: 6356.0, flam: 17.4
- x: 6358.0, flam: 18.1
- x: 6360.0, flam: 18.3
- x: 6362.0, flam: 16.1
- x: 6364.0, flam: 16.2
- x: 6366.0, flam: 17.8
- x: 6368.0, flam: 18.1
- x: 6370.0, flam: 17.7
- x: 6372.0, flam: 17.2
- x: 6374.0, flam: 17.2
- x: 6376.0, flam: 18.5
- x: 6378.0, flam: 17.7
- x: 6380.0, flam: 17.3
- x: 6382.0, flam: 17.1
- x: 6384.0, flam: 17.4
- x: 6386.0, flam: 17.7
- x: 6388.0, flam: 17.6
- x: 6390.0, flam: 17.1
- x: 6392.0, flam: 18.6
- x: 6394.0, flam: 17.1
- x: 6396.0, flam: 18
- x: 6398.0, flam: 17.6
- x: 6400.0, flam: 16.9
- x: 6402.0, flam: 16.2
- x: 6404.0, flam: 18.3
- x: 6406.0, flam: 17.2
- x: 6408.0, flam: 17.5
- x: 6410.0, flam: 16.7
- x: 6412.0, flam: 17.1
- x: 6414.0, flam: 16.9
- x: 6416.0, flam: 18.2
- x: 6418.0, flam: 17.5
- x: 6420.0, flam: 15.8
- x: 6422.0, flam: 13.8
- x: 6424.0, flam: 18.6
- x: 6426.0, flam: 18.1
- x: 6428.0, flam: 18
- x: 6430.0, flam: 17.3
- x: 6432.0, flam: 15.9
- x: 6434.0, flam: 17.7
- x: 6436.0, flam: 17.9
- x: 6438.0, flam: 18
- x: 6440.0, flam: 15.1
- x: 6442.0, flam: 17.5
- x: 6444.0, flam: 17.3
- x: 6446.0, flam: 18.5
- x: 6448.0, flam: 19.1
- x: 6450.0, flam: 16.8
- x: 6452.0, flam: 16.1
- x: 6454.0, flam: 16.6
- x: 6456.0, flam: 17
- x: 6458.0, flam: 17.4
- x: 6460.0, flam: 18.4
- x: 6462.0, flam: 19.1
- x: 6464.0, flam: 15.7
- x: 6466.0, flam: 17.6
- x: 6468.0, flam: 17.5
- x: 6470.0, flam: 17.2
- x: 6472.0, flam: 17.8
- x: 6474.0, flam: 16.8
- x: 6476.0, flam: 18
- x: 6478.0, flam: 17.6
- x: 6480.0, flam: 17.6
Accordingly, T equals 17.3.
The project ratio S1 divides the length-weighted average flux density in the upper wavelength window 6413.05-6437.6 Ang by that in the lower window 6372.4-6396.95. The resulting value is 0.98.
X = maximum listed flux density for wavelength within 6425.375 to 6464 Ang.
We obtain 19.1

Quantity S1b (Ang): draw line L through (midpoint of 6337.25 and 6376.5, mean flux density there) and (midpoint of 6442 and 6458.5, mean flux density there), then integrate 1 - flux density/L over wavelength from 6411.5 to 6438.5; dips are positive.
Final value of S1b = 0.27 Ang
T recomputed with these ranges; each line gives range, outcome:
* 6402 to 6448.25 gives 17.3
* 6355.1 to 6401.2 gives 17.5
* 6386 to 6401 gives 17.6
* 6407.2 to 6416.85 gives 17.3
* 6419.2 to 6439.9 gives 17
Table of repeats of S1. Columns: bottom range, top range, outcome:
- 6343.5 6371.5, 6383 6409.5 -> 1.00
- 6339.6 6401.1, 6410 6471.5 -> 0.99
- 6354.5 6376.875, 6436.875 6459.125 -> 0.98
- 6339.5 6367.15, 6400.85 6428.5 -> 0.99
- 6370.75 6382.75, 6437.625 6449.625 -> 1.00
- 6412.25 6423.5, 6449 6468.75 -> 1.04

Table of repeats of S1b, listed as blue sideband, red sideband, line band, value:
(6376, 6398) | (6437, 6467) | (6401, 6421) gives 0.4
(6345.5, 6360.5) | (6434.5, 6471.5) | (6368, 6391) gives 0.0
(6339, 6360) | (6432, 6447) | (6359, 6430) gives 0.2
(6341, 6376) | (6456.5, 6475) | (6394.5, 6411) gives 0.1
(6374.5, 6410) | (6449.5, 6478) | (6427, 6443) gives 0.2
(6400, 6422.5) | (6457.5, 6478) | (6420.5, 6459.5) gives 0.1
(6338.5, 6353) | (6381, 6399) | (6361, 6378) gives 0.1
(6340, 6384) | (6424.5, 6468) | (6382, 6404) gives 0.0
